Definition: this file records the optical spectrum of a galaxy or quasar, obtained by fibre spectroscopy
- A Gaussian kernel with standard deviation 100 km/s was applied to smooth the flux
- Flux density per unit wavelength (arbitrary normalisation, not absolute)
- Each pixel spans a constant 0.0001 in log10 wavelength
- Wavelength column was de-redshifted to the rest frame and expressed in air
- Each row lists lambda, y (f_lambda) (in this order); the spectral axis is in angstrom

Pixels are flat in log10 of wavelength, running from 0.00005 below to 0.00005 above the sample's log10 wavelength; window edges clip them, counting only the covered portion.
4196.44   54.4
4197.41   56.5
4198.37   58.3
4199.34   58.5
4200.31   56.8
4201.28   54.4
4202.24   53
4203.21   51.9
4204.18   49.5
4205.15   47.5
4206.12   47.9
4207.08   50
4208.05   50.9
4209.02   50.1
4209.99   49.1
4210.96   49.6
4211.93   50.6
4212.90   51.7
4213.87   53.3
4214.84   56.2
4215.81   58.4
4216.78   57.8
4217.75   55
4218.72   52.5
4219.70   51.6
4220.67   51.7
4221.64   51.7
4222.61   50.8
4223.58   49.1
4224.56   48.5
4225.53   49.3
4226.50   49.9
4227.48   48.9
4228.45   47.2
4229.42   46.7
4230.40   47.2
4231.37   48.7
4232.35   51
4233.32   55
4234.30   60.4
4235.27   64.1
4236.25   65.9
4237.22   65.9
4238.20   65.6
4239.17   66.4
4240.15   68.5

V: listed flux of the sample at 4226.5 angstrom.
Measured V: 49.9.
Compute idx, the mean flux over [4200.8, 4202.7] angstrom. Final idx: 53.9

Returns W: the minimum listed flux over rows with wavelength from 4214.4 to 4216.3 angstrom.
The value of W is 56.2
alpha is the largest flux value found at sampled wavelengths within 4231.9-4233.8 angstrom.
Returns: 55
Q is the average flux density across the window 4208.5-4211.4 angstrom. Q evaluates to 49.6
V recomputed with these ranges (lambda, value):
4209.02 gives 50.1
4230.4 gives 47.2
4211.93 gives 50.6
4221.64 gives 51.7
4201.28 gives 54.4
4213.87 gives 53.3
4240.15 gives 68.5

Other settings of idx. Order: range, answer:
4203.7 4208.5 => 49.2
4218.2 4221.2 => 51.9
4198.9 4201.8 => 56.5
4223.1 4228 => 49.1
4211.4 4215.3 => 52.9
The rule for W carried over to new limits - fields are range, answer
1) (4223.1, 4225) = 48.5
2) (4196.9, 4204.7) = 49.5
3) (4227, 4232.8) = 46.7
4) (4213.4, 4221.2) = 51.6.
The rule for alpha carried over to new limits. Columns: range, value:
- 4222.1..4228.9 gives 50.8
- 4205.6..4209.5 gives 50.9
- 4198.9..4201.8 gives 58.5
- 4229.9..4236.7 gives 65.9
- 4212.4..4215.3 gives 56.2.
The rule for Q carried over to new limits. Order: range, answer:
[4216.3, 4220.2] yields 54.1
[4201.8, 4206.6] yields 49.9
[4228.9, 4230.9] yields 47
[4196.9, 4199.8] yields 57.7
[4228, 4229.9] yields 47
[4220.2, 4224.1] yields 50.8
